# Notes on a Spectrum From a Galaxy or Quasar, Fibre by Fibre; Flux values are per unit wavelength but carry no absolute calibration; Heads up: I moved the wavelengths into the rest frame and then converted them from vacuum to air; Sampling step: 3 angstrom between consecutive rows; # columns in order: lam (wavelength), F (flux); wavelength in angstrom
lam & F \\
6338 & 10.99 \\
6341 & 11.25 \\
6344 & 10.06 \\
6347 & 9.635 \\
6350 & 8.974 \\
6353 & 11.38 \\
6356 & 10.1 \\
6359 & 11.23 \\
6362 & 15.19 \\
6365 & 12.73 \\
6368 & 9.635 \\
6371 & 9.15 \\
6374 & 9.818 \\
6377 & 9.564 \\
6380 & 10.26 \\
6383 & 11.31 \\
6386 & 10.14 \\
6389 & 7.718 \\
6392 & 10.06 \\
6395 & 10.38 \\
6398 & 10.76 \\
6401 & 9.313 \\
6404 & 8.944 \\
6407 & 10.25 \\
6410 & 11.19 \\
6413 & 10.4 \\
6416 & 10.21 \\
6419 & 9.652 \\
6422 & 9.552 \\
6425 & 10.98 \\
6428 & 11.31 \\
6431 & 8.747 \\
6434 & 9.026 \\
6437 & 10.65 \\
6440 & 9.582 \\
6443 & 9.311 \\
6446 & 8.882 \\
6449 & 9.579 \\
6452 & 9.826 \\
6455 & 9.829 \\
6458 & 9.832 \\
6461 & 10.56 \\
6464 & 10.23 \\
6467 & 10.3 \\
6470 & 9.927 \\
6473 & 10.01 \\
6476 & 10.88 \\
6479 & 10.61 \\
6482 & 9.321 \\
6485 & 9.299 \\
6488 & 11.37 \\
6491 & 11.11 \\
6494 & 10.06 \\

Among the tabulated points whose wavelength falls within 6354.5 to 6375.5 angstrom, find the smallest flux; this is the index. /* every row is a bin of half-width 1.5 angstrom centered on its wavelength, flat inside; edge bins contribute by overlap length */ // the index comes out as 9.15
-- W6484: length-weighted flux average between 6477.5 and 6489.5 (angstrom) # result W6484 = 10.2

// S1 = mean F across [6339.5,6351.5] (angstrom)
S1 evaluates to 9.98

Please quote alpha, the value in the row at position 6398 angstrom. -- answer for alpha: 10.76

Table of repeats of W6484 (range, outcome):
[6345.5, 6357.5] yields 10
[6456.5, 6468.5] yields 10.2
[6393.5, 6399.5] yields 10.6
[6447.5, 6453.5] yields 9.7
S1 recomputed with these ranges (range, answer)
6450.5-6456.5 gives 9.83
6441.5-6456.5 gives 9.49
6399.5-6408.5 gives 9.5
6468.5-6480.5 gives 10.4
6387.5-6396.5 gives 9.39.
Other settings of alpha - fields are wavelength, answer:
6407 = 10.25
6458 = 9.832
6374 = 9.818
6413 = 10.4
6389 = 7.718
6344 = 10.06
